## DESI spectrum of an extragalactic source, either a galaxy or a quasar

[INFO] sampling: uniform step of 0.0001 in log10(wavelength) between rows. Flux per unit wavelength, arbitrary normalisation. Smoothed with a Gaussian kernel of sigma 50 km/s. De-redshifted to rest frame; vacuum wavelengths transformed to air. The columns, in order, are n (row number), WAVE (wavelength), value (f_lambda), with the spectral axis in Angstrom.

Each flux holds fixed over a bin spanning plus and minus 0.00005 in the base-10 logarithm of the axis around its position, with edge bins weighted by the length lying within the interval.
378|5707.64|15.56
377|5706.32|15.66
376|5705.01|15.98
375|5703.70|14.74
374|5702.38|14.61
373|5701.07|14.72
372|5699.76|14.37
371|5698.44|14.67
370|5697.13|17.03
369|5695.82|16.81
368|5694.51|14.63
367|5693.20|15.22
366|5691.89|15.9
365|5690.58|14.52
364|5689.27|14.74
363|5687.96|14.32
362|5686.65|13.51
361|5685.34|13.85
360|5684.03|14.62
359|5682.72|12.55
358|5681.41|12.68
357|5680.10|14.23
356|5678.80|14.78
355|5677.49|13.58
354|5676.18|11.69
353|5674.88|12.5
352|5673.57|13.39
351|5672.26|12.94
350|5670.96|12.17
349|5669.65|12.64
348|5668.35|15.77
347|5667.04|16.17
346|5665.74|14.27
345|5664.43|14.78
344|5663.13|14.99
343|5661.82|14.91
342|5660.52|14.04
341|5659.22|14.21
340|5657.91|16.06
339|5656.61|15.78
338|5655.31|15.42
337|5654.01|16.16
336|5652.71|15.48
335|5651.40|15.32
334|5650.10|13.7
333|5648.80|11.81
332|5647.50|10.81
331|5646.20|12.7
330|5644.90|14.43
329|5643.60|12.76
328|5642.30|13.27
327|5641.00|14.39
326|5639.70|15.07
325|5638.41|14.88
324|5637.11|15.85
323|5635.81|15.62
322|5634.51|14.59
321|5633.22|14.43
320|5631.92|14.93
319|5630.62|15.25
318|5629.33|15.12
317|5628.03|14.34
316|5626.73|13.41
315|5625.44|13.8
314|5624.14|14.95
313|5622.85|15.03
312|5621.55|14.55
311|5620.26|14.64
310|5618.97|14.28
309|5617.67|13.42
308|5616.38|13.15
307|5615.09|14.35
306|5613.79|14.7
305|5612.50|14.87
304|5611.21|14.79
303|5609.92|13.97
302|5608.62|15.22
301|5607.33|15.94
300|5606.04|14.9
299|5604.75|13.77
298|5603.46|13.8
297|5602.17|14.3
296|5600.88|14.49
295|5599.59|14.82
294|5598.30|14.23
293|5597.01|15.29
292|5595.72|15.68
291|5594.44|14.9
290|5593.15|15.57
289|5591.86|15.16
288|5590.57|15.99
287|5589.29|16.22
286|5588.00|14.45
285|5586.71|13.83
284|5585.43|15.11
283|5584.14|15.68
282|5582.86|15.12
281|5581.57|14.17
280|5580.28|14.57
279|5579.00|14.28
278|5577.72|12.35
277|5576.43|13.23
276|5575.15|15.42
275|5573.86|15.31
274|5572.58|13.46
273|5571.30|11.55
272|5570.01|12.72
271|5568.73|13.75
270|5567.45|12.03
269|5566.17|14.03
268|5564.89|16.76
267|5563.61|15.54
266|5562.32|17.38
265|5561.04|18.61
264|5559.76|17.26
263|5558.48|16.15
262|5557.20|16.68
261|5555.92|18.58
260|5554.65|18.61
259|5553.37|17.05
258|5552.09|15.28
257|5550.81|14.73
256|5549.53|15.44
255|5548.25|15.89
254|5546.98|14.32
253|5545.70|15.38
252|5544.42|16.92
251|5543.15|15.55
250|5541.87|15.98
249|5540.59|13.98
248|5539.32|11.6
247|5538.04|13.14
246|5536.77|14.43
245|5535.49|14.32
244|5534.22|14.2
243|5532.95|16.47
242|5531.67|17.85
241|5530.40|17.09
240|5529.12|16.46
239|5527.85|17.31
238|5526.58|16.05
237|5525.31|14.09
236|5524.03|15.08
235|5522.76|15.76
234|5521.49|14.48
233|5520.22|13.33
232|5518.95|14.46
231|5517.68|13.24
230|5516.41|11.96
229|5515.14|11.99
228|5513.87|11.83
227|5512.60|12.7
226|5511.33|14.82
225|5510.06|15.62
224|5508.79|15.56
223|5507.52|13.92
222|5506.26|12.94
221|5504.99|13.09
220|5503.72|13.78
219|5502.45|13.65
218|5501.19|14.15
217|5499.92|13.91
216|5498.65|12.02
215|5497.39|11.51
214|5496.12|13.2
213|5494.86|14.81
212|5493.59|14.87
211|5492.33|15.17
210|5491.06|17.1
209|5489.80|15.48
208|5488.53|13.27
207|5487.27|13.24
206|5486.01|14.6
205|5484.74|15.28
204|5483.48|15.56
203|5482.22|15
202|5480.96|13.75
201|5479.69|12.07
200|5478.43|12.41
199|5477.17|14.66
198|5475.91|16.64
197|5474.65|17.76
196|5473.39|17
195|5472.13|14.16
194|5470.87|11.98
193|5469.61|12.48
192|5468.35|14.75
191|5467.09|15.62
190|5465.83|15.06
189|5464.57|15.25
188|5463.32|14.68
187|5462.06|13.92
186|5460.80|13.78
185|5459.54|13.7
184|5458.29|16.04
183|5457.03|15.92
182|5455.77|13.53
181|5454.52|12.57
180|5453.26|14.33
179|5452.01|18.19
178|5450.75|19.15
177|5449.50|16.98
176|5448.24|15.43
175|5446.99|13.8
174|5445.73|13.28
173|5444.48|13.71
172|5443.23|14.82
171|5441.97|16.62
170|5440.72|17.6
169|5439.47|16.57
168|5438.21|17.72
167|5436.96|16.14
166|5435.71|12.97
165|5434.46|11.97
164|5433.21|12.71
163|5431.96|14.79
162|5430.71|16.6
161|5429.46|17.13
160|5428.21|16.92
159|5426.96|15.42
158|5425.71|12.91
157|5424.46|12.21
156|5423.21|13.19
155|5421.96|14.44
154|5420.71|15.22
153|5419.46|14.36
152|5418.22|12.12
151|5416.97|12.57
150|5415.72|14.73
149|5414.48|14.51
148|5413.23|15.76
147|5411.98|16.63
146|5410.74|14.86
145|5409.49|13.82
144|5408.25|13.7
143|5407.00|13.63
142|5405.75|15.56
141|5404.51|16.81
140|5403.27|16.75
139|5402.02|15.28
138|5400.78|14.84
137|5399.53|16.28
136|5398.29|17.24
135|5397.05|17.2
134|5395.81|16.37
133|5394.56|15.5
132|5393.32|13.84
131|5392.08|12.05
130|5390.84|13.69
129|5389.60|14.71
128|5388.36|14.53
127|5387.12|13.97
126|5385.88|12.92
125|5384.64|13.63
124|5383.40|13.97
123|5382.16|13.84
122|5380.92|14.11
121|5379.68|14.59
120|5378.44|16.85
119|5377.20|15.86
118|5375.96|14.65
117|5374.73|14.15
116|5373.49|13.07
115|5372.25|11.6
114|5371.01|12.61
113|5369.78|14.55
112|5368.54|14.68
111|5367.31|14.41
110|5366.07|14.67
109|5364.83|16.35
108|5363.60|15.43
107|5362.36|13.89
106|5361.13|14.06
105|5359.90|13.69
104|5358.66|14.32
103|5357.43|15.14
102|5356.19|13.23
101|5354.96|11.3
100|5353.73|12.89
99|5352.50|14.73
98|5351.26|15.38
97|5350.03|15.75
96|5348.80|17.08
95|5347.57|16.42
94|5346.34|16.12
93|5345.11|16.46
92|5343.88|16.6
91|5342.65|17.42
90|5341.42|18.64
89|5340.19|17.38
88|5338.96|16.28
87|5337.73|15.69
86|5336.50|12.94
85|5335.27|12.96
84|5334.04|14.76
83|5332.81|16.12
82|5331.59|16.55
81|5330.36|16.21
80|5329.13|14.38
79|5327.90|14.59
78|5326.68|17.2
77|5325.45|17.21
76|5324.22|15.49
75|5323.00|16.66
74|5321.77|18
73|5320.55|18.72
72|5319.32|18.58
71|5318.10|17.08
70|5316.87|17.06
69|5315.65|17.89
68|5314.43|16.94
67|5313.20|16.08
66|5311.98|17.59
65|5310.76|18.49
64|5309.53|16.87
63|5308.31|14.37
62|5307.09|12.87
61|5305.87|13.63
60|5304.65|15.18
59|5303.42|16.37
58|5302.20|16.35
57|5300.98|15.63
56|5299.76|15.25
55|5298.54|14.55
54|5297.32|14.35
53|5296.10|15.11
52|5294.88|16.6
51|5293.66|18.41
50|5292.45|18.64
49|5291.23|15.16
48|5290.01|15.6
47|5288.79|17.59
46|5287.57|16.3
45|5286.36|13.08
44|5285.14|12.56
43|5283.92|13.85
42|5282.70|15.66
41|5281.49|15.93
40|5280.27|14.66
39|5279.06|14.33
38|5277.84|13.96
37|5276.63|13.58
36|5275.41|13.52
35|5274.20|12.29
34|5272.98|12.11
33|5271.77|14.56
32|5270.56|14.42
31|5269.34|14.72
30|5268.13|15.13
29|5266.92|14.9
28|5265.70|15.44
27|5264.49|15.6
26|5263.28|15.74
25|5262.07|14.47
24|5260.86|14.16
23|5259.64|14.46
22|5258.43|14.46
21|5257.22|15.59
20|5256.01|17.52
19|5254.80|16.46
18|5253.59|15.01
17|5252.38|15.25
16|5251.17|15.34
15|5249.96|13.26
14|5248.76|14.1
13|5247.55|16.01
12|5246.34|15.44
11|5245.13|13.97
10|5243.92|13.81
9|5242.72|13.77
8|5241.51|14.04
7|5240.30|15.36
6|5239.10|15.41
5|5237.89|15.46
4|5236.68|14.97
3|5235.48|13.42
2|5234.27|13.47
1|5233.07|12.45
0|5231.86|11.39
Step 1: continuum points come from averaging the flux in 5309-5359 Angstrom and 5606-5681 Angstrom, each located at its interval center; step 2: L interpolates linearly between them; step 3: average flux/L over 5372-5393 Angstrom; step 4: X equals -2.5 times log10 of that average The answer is 0.128 mag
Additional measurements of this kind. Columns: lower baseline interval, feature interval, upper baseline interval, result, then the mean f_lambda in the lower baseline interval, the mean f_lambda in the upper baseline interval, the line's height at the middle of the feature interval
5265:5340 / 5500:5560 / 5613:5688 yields -0.02 mag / 15.5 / 14.2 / 14.7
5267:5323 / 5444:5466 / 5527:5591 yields 0.03 mag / 15.6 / 15.2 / 15.4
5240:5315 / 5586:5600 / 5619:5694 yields -0.05 mag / 15.1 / 14.3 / 14.4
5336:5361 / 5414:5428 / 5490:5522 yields 0.06 mag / 15.4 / 13.8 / 14.6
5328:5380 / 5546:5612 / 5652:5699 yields -0.03 mag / 15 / 14.5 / 14.6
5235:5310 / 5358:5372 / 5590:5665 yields 0.04 mag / 14.9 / 14.6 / 14.8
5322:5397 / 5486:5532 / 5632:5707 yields 0.03 mag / 14.9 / 14.4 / 14.7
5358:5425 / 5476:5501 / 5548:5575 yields 0.07 mag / 14.5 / 15.5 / 15.1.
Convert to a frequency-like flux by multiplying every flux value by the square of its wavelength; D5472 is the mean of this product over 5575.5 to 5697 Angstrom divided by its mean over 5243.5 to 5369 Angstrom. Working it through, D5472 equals 1.06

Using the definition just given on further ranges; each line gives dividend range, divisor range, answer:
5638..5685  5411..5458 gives 1.02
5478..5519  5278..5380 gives 0.95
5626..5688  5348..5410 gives 1.07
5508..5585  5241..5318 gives 1.09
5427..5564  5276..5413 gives 1.03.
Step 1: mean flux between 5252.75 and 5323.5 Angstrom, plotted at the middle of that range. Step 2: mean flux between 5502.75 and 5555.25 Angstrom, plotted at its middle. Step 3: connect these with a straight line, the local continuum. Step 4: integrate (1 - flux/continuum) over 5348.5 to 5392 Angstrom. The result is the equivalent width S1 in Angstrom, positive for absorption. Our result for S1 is 2.9 Angstrom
